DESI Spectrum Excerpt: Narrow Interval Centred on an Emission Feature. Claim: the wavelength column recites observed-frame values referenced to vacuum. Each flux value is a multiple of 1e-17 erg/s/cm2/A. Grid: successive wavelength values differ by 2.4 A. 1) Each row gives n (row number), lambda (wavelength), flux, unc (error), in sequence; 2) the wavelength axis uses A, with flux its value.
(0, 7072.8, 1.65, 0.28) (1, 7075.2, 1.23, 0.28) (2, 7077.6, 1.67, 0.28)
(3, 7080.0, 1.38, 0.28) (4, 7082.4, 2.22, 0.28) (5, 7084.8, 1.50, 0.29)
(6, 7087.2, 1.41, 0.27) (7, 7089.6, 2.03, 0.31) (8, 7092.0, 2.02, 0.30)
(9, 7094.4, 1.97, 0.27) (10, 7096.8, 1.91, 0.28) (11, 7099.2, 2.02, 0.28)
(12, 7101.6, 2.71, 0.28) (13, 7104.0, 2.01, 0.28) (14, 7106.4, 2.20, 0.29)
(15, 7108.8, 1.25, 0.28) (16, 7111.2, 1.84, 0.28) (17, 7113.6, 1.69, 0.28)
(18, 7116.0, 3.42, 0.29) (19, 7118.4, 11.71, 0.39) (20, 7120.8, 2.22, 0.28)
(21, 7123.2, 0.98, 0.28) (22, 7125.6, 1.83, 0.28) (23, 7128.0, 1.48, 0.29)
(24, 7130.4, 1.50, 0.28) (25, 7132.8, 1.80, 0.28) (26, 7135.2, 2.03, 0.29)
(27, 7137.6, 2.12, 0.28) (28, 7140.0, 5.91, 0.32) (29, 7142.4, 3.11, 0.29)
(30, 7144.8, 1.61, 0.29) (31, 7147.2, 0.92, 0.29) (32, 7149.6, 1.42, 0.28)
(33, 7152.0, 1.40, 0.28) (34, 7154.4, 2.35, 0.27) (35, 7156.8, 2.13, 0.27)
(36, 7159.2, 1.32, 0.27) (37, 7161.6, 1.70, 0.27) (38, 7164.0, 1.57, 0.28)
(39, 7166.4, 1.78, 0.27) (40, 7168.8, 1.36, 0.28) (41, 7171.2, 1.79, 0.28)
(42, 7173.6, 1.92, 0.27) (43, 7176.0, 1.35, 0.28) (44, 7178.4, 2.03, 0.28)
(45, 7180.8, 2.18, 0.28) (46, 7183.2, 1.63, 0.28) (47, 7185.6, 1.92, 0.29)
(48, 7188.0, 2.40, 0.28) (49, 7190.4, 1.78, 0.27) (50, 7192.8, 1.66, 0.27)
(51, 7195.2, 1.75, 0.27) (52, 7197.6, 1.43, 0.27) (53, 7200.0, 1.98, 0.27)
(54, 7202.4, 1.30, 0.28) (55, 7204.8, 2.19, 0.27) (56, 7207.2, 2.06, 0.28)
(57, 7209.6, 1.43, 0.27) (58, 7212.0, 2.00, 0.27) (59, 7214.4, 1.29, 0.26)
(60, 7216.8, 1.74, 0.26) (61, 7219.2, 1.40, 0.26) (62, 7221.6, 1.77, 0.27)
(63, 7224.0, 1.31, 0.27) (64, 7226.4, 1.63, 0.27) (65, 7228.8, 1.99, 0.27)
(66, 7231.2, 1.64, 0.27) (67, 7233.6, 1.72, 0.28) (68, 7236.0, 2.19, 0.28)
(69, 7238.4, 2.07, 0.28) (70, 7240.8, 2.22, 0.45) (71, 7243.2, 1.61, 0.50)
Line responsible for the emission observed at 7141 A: [N II] 6583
